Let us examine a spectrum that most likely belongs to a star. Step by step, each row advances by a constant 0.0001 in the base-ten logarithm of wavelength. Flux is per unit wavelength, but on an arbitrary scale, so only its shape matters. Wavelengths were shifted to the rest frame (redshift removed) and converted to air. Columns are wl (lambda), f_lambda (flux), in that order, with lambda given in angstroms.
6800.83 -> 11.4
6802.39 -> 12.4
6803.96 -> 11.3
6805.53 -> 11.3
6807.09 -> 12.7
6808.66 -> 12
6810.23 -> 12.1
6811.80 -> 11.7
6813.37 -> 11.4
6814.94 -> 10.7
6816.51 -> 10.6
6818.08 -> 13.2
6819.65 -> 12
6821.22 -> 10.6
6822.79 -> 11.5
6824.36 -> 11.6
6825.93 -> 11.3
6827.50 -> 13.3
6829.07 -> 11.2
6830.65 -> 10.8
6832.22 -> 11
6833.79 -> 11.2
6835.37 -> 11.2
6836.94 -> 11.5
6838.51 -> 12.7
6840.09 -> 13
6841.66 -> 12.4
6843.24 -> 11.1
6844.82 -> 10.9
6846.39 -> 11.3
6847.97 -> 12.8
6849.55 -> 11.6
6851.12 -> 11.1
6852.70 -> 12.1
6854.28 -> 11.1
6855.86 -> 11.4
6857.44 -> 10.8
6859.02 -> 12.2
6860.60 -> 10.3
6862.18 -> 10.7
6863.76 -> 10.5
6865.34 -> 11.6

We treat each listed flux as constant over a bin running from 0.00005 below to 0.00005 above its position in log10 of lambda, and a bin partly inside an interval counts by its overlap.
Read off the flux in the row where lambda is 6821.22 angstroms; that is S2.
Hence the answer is 10.6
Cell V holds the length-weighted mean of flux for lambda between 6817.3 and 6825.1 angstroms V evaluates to 11.8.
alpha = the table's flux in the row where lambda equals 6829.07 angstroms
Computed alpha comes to 11.2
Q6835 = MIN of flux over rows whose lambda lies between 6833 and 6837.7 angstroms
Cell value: 11.2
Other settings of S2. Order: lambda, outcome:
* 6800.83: 11.4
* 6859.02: 12.2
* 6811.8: 11.7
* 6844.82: 10.9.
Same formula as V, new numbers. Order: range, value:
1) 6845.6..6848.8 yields 12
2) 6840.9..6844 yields 11.7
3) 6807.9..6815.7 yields 11.6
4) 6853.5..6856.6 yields 11.2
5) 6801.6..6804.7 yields 11.9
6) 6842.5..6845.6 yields 11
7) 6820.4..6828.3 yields 11.7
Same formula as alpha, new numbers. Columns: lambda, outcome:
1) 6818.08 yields 13.2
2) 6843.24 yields 11.1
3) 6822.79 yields 11.5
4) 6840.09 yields 13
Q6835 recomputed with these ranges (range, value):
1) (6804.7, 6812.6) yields 11.3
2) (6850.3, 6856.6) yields 11.1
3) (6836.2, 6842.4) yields 11.5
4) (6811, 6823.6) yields 10.6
